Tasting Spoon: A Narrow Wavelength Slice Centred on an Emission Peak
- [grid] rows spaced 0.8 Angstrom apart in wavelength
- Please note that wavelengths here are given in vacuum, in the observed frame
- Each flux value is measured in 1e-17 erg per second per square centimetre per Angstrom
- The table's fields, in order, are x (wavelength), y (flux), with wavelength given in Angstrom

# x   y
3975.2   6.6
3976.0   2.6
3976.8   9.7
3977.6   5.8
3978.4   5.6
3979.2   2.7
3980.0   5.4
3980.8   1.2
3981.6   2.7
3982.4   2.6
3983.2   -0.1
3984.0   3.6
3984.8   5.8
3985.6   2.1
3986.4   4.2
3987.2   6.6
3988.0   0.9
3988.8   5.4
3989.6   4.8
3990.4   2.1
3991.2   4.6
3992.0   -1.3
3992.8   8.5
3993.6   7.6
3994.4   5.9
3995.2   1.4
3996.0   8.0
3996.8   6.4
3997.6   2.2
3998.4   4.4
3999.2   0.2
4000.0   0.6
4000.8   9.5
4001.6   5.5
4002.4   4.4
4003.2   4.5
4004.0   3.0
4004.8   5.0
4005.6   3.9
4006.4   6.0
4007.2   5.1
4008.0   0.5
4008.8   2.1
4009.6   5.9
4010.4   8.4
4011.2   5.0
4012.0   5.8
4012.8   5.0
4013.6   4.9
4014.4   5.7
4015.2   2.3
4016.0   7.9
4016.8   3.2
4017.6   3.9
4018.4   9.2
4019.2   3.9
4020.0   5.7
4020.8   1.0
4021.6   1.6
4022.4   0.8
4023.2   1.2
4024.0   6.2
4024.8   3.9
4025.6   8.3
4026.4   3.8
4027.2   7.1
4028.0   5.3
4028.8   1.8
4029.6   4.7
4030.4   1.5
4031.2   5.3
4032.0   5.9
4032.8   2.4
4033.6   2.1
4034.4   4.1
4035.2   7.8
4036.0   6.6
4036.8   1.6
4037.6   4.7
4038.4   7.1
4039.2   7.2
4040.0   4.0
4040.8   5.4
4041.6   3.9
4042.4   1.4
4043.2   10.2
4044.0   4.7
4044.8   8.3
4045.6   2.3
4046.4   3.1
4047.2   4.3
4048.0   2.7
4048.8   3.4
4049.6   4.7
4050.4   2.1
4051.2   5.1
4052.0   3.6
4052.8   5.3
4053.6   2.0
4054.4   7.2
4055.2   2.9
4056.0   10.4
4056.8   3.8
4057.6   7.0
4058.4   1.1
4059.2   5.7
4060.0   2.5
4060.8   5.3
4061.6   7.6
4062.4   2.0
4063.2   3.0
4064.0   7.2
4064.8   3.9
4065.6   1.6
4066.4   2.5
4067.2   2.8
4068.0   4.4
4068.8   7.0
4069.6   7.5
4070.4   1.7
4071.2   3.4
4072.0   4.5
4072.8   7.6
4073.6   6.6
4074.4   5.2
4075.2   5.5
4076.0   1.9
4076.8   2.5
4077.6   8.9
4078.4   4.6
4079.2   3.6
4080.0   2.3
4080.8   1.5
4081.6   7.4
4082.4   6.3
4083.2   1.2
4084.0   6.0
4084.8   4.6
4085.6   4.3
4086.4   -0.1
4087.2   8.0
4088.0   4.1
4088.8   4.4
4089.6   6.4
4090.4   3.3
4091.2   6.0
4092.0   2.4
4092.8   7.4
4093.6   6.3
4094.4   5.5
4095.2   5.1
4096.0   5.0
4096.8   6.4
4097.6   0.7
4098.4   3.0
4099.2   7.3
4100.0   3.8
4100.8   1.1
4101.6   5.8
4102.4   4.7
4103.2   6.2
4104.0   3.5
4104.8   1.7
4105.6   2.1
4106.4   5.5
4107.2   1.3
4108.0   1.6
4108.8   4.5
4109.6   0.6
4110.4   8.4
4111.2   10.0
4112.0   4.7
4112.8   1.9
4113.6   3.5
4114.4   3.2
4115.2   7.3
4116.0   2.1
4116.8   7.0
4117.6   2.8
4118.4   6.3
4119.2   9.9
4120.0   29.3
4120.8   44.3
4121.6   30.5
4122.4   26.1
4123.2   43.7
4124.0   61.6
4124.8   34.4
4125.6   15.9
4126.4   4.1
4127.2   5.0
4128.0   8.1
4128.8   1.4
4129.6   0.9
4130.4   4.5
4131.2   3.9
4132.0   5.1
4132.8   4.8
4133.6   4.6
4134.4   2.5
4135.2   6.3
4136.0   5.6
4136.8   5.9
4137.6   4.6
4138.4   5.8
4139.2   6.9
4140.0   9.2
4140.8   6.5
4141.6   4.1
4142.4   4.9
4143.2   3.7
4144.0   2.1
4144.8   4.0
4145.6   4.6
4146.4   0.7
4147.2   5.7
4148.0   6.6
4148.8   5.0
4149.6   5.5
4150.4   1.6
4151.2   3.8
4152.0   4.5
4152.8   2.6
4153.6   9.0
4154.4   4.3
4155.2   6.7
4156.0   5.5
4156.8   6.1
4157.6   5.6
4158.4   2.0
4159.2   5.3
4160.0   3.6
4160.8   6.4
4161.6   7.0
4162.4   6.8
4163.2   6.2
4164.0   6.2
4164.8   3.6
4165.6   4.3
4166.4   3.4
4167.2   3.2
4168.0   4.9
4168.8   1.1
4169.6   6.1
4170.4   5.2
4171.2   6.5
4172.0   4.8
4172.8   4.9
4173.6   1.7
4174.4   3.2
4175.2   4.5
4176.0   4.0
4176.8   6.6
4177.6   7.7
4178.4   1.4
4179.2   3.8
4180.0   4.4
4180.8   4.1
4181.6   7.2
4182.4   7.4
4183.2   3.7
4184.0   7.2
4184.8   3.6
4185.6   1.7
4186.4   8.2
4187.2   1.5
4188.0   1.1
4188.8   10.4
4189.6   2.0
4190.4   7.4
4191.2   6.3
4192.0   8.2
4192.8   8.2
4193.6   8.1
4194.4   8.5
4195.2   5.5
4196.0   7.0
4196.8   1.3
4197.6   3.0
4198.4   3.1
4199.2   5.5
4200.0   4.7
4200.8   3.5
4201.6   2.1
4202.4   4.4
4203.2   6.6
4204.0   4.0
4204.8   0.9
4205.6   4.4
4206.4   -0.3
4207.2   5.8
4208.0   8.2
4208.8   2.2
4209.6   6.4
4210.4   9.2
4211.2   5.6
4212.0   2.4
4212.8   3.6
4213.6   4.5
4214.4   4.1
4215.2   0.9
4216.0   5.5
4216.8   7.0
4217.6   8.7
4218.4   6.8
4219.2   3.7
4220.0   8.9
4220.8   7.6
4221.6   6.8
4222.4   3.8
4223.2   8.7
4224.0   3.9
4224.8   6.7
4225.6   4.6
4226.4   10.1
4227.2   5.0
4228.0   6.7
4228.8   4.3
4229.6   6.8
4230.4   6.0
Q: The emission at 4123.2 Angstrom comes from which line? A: [O II]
